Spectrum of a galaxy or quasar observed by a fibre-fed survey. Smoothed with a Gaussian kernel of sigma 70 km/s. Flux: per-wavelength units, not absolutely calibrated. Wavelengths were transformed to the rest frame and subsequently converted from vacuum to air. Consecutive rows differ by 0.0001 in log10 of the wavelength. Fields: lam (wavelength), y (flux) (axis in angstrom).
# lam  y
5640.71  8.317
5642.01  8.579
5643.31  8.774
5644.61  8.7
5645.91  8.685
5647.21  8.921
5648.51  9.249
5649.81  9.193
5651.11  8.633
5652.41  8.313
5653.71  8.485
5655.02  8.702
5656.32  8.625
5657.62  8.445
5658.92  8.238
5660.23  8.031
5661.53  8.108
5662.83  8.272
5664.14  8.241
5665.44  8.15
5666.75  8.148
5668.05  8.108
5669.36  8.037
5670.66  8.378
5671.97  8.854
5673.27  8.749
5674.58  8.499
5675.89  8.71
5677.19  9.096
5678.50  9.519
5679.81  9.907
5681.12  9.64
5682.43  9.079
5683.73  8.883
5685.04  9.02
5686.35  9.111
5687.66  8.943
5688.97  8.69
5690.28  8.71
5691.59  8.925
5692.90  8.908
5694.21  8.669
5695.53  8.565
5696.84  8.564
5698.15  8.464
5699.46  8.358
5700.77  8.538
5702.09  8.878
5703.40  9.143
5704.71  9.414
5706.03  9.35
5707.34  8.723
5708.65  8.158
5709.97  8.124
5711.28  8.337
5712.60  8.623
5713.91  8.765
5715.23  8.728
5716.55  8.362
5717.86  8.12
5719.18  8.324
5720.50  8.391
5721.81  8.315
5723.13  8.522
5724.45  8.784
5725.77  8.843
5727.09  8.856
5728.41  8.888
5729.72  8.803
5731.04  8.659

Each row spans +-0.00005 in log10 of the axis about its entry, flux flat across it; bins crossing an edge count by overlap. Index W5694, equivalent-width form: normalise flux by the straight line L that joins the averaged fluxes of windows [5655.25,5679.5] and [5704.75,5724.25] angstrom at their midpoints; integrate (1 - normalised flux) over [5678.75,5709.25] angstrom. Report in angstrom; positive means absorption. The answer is -1.4 angstrom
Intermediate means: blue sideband 8.48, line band 8.91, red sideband 8.52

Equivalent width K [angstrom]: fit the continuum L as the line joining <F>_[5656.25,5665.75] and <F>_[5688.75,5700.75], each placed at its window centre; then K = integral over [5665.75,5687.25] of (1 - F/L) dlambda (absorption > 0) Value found -1.1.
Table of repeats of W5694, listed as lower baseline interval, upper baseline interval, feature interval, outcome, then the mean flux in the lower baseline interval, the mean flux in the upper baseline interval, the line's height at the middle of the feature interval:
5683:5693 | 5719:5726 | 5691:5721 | 0.3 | 8.91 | 8.52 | 8.71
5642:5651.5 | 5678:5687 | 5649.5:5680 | 1.9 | 8.87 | 9.31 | 9.09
